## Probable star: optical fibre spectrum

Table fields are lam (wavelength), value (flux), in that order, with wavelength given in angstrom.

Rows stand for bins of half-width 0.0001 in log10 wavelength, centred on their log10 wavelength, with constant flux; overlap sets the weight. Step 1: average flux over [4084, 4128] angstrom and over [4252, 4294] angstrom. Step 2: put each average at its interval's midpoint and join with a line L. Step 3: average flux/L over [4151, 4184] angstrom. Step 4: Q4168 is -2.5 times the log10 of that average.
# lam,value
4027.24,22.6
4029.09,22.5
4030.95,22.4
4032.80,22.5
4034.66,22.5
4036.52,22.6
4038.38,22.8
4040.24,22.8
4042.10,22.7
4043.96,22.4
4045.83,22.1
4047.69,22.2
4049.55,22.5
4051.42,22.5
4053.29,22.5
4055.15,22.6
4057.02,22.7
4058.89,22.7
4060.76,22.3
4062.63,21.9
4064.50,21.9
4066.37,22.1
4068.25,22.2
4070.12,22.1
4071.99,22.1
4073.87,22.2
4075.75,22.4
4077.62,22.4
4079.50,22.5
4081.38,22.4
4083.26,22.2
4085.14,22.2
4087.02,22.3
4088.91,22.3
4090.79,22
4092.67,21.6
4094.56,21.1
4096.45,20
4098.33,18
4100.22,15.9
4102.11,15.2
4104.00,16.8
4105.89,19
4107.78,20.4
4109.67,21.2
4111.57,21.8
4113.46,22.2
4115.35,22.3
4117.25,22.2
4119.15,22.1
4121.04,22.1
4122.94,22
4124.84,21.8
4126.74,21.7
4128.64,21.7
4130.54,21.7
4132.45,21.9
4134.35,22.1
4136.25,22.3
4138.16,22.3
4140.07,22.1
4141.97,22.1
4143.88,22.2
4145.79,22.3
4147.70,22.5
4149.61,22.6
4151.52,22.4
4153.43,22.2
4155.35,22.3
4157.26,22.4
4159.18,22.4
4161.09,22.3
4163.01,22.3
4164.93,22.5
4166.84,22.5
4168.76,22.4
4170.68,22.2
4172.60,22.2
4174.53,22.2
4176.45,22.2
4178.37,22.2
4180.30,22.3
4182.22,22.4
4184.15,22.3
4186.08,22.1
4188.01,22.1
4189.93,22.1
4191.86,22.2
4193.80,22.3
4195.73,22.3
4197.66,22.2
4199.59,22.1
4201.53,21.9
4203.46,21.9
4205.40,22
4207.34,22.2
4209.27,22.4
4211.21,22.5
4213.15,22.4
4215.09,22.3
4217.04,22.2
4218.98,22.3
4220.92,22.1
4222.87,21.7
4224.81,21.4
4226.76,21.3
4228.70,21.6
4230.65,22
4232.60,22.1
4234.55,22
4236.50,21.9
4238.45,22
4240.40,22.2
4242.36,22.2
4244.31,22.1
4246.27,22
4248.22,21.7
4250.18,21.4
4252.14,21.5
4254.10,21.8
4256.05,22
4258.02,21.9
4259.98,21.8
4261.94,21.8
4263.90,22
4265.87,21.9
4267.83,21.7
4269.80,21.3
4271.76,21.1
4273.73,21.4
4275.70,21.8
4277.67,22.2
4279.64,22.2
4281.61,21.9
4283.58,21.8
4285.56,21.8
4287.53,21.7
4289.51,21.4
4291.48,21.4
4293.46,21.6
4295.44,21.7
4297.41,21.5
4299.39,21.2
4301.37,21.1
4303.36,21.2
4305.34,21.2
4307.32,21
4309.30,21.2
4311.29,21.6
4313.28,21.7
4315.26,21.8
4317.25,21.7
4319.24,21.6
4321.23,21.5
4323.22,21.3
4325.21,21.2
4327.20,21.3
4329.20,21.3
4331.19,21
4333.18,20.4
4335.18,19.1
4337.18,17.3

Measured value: -0.06 mag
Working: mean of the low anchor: 20.7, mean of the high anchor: 21.7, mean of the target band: 22.3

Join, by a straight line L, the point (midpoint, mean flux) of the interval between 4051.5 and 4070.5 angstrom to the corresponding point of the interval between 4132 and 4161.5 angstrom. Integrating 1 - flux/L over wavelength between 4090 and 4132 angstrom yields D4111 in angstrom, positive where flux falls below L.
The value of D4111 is 3.2 angstrom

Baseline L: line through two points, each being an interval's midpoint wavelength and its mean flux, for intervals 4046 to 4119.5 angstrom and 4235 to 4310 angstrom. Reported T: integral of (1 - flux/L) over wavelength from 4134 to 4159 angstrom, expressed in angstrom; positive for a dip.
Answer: -0.9 angstrom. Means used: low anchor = 21.4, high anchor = 21.7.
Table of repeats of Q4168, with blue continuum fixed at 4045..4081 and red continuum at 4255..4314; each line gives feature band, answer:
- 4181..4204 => -0.013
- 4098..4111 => 0.216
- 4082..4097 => 0.023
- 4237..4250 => -0.013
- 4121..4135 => 0.013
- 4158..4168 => -0.020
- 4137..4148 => -0.008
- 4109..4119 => 0.009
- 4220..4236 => 0.000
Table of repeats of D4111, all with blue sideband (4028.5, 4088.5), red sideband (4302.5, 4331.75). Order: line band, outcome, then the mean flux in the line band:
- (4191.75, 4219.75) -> -0.52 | 22.2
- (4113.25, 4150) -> -0.01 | 22.1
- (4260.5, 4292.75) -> -0.26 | 21.7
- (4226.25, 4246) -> -0.24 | 22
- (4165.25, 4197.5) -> -0.51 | 22.3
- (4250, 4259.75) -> -0.06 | 21.7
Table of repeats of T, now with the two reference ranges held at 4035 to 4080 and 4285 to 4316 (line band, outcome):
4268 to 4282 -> -0.1 angstrom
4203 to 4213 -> -0.2 angstrom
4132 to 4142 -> 0.0 angstrom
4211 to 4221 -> -0.2 angstrom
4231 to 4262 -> -0.4 angstrom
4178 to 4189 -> -0.2 angstrom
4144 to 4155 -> -0.2 angstrom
